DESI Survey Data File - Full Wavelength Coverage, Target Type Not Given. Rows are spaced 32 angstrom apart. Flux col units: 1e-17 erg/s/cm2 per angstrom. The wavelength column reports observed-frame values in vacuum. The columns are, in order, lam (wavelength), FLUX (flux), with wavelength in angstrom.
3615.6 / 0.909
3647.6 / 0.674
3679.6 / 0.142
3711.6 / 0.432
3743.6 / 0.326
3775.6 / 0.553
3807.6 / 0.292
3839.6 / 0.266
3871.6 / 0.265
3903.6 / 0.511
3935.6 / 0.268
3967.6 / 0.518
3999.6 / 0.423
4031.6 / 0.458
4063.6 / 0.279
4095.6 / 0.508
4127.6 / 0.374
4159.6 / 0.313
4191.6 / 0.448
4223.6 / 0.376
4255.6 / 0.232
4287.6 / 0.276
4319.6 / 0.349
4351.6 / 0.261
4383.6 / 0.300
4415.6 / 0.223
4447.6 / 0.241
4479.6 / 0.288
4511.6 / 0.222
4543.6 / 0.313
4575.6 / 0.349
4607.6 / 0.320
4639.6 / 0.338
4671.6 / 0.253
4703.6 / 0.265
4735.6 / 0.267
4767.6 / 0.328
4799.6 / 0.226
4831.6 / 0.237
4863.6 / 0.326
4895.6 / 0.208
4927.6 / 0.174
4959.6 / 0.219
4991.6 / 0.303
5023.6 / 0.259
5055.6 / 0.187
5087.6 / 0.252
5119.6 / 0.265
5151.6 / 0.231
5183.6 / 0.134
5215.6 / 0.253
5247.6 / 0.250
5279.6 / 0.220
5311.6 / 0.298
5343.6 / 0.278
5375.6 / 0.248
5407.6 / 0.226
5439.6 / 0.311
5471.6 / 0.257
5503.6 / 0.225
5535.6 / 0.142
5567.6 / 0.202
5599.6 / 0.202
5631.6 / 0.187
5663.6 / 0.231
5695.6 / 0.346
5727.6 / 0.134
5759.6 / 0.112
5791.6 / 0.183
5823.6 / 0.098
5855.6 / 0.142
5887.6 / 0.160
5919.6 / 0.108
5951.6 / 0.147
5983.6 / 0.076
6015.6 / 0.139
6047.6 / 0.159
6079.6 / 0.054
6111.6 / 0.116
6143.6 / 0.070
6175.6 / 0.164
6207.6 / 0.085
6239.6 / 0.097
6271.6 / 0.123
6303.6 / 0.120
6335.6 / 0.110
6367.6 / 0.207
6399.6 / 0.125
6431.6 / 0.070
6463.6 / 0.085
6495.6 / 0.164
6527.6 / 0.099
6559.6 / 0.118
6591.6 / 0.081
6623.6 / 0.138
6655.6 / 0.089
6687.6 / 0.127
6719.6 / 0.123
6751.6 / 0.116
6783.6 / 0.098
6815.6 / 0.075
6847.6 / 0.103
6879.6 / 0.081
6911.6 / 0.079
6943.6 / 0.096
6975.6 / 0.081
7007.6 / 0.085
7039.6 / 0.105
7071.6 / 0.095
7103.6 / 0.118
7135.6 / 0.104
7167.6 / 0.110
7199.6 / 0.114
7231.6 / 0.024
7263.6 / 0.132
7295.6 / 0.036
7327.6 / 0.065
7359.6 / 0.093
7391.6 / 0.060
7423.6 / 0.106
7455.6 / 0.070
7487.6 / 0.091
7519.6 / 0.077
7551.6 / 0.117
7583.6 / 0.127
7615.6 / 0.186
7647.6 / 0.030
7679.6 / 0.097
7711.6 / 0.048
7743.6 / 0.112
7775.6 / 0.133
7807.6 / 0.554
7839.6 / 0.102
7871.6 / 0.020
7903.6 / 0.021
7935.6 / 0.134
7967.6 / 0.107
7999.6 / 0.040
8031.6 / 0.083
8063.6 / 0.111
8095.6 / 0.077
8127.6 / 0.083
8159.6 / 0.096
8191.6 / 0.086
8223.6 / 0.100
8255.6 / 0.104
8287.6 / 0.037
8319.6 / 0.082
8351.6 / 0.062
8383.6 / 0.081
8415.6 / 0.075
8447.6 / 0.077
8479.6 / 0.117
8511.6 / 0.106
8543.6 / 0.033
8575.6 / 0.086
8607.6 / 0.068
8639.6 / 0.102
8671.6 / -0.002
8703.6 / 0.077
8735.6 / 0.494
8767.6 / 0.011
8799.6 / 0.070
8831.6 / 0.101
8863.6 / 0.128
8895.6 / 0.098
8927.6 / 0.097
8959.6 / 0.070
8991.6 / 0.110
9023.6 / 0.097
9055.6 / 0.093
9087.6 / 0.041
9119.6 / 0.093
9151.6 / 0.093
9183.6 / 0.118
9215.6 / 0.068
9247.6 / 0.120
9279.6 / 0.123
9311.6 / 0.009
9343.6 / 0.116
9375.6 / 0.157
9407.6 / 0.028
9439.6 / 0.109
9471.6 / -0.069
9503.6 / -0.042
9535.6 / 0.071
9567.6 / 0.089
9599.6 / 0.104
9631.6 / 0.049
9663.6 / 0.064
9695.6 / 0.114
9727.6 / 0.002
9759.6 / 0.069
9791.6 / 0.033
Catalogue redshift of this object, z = 1.34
